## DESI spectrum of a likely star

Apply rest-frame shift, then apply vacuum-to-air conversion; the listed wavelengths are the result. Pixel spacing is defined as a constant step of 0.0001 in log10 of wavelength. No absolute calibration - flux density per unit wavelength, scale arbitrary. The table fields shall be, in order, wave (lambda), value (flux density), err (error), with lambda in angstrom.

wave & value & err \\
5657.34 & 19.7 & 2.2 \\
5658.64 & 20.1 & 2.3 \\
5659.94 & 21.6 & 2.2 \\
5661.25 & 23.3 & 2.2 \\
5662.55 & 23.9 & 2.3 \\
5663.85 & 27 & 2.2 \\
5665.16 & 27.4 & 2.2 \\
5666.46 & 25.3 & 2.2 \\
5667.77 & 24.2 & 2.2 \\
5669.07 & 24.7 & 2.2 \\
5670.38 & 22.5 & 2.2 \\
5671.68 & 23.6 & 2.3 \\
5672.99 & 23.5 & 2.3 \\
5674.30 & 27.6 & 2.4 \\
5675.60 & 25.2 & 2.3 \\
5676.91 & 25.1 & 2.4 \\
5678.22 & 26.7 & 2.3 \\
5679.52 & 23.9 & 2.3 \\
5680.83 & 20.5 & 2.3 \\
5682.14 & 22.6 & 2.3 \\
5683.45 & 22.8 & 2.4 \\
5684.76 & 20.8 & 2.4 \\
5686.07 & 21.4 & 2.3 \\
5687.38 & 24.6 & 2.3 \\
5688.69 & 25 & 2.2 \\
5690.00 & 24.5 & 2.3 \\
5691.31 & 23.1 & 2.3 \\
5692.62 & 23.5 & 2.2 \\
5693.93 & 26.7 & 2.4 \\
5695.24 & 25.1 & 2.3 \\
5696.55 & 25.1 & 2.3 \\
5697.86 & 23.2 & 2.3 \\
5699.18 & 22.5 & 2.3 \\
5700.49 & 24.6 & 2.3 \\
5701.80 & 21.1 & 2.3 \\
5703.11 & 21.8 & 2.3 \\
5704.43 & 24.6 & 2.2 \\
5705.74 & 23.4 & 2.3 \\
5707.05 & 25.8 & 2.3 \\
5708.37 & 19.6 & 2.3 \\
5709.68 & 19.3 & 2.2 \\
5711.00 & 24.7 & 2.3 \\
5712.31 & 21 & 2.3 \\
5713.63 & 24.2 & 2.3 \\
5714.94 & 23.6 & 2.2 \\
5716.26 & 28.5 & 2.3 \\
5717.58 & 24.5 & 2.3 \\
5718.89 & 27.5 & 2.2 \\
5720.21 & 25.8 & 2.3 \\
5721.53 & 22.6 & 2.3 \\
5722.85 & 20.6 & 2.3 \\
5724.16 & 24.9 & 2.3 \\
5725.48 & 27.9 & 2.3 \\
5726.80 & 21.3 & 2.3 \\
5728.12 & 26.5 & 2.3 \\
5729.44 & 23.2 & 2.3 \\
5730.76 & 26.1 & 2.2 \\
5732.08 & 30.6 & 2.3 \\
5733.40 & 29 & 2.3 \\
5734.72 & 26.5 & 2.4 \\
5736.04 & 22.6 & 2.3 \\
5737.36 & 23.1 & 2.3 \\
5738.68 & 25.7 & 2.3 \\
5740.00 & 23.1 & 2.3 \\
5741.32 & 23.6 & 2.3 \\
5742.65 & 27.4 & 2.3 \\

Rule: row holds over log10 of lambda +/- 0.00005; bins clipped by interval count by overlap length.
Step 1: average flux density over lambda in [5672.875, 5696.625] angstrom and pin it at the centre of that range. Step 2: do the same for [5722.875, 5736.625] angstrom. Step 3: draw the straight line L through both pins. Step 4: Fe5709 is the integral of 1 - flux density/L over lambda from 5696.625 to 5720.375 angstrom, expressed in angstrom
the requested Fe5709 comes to 1.2 angstrom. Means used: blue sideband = 24.1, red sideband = 25.6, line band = 23.6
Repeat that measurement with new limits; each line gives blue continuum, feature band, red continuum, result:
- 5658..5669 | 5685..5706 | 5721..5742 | 0.7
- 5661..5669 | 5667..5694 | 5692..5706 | 0.8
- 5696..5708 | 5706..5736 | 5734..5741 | -1.0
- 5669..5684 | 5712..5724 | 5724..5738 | 0.4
